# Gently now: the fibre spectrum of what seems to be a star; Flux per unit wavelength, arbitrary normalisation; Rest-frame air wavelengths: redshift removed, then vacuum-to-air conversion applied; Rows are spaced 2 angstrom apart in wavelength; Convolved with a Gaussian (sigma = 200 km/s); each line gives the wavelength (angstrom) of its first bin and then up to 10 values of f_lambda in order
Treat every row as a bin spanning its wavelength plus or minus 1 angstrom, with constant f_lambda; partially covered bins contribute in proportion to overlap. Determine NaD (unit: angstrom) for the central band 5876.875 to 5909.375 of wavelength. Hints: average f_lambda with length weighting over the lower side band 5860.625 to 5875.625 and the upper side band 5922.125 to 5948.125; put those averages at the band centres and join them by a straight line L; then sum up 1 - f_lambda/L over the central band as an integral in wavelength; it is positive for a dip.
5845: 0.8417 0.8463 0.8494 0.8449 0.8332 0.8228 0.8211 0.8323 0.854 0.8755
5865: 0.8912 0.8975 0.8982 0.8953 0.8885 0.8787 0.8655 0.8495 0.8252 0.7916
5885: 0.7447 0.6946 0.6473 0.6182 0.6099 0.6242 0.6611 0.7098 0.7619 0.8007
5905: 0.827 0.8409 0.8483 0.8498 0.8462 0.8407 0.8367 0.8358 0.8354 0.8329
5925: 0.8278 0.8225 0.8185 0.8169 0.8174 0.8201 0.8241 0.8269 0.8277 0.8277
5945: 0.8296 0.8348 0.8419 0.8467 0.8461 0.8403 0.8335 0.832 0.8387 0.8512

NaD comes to 4.52 angstrom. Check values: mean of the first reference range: 0.886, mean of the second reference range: 0.825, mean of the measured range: 0.743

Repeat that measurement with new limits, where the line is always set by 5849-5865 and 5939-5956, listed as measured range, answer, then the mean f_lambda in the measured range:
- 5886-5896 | 2.4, 0.639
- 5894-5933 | 1.7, 0.802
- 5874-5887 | 0.4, 0.816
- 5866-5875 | -0.5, 0.893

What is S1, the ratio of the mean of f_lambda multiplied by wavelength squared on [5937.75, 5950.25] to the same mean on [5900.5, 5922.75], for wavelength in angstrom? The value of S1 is 1.01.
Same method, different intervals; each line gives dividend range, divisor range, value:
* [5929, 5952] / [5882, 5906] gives 1.19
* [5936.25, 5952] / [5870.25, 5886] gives 1.01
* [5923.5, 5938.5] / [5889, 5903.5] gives 1.23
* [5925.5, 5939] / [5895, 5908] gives 1.10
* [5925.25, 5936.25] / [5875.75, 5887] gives 1.03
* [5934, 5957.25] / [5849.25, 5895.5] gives 1.06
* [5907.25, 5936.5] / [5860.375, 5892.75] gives 1.04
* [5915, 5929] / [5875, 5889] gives 1.07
